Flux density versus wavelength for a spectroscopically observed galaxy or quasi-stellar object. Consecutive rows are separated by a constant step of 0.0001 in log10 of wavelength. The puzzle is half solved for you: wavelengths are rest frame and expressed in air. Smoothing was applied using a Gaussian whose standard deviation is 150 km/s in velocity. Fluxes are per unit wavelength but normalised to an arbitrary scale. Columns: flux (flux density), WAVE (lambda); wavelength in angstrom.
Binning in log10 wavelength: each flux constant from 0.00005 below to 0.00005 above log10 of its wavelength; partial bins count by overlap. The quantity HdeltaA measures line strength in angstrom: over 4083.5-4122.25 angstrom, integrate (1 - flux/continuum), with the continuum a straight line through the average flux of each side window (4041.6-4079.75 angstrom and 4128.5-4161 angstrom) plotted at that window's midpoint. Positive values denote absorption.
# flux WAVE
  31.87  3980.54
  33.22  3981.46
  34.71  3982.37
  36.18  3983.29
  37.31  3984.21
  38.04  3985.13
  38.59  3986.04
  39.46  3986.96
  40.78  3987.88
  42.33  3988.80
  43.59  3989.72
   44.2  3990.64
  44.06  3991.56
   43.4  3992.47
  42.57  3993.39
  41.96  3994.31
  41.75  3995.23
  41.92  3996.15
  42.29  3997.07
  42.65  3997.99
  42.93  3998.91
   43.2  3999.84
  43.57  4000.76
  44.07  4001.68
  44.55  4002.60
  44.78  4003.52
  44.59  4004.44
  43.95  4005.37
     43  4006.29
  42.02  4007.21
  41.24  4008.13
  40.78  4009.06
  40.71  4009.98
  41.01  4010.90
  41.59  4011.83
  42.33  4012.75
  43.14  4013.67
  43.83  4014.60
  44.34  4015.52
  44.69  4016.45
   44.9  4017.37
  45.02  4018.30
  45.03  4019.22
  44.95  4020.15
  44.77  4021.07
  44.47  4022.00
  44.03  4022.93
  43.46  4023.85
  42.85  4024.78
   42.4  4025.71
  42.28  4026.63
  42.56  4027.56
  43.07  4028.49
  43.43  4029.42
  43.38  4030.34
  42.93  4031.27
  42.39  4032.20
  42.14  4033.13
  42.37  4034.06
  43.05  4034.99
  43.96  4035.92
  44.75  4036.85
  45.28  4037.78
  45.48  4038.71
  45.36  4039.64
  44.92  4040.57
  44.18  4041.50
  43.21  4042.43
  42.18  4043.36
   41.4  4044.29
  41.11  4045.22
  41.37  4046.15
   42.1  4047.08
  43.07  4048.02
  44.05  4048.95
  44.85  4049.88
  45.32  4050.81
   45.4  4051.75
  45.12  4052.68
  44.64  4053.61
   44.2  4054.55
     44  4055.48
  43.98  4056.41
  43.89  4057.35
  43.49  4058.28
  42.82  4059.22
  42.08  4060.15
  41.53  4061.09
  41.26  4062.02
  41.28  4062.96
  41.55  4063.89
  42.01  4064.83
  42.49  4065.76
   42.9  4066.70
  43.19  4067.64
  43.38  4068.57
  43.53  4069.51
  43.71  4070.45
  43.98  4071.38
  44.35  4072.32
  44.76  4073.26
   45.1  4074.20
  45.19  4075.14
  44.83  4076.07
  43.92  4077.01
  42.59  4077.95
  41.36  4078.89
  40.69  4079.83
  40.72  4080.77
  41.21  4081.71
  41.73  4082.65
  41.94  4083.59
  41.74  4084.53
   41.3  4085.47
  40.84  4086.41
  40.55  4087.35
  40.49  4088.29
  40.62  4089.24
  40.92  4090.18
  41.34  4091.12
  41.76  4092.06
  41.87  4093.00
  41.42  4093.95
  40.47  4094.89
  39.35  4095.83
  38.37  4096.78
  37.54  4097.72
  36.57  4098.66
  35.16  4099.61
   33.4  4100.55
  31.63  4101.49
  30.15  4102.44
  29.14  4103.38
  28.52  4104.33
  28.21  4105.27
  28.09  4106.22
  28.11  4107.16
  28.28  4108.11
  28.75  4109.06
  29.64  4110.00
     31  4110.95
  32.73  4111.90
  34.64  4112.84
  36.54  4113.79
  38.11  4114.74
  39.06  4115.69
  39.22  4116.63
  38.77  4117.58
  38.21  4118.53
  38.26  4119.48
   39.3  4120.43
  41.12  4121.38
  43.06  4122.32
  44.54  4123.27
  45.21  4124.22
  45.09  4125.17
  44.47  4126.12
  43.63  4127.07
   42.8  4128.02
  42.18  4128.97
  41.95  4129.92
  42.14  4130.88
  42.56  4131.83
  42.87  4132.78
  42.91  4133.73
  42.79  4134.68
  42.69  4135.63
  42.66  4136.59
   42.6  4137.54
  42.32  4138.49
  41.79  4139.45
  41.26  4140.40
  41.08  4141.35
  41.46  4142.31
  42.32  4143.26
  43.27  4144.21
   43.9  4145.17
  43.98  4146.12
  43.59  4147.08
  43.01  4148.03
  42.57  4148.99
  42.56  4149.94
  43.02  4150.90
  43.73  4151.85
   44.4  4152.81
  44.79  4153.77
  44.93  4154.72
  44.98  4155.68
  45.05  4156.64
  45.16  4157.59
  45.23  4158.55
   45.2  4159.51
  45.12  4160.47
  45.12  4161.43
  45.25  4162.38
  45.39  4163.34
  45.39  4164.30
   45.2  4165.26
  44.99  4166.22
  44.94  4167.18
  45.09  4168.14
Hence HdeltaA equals 6.1 angstrom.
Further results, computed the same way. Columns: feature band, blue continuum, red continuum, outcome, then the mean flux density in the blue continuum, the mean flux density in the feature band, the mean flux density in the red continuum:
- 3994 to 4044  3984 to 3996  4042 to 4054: -1.04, 41.5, 43.3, 43.4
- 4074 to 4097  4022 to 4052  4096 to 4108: -4.35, 43.4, 41.6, 32.1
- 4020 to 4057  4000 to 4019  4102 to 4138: -1.56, 43.2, 43.6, 37.9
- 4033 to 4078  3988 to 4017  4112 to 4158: -0.95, 42.9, 43.5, 42.2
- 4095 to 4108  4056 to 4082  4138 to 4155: 3.10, 42.9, 32.7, 43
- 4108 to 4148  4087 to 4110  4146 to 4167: -0.42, 35.3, 40.5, 44.5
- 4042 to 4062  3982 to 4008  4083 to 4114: -2.47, 41.9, 43.3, 35.8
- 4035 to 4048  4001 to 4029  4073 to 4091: -0.18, 43.3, 43.4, 42.1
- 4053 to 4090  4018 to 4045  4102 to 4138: -1.47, 43.6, 42.7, 37.9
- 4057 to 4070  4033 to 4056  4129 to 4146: 0.29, 43.8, 42.5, 42.4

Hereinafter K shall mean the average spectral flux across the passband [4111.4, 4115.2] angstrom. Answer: 35.5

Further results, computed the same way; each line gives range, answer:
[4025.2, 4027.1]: 42.4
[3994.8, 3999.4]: 42.2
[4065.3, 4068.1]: 42.7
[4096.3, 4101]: 36.2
